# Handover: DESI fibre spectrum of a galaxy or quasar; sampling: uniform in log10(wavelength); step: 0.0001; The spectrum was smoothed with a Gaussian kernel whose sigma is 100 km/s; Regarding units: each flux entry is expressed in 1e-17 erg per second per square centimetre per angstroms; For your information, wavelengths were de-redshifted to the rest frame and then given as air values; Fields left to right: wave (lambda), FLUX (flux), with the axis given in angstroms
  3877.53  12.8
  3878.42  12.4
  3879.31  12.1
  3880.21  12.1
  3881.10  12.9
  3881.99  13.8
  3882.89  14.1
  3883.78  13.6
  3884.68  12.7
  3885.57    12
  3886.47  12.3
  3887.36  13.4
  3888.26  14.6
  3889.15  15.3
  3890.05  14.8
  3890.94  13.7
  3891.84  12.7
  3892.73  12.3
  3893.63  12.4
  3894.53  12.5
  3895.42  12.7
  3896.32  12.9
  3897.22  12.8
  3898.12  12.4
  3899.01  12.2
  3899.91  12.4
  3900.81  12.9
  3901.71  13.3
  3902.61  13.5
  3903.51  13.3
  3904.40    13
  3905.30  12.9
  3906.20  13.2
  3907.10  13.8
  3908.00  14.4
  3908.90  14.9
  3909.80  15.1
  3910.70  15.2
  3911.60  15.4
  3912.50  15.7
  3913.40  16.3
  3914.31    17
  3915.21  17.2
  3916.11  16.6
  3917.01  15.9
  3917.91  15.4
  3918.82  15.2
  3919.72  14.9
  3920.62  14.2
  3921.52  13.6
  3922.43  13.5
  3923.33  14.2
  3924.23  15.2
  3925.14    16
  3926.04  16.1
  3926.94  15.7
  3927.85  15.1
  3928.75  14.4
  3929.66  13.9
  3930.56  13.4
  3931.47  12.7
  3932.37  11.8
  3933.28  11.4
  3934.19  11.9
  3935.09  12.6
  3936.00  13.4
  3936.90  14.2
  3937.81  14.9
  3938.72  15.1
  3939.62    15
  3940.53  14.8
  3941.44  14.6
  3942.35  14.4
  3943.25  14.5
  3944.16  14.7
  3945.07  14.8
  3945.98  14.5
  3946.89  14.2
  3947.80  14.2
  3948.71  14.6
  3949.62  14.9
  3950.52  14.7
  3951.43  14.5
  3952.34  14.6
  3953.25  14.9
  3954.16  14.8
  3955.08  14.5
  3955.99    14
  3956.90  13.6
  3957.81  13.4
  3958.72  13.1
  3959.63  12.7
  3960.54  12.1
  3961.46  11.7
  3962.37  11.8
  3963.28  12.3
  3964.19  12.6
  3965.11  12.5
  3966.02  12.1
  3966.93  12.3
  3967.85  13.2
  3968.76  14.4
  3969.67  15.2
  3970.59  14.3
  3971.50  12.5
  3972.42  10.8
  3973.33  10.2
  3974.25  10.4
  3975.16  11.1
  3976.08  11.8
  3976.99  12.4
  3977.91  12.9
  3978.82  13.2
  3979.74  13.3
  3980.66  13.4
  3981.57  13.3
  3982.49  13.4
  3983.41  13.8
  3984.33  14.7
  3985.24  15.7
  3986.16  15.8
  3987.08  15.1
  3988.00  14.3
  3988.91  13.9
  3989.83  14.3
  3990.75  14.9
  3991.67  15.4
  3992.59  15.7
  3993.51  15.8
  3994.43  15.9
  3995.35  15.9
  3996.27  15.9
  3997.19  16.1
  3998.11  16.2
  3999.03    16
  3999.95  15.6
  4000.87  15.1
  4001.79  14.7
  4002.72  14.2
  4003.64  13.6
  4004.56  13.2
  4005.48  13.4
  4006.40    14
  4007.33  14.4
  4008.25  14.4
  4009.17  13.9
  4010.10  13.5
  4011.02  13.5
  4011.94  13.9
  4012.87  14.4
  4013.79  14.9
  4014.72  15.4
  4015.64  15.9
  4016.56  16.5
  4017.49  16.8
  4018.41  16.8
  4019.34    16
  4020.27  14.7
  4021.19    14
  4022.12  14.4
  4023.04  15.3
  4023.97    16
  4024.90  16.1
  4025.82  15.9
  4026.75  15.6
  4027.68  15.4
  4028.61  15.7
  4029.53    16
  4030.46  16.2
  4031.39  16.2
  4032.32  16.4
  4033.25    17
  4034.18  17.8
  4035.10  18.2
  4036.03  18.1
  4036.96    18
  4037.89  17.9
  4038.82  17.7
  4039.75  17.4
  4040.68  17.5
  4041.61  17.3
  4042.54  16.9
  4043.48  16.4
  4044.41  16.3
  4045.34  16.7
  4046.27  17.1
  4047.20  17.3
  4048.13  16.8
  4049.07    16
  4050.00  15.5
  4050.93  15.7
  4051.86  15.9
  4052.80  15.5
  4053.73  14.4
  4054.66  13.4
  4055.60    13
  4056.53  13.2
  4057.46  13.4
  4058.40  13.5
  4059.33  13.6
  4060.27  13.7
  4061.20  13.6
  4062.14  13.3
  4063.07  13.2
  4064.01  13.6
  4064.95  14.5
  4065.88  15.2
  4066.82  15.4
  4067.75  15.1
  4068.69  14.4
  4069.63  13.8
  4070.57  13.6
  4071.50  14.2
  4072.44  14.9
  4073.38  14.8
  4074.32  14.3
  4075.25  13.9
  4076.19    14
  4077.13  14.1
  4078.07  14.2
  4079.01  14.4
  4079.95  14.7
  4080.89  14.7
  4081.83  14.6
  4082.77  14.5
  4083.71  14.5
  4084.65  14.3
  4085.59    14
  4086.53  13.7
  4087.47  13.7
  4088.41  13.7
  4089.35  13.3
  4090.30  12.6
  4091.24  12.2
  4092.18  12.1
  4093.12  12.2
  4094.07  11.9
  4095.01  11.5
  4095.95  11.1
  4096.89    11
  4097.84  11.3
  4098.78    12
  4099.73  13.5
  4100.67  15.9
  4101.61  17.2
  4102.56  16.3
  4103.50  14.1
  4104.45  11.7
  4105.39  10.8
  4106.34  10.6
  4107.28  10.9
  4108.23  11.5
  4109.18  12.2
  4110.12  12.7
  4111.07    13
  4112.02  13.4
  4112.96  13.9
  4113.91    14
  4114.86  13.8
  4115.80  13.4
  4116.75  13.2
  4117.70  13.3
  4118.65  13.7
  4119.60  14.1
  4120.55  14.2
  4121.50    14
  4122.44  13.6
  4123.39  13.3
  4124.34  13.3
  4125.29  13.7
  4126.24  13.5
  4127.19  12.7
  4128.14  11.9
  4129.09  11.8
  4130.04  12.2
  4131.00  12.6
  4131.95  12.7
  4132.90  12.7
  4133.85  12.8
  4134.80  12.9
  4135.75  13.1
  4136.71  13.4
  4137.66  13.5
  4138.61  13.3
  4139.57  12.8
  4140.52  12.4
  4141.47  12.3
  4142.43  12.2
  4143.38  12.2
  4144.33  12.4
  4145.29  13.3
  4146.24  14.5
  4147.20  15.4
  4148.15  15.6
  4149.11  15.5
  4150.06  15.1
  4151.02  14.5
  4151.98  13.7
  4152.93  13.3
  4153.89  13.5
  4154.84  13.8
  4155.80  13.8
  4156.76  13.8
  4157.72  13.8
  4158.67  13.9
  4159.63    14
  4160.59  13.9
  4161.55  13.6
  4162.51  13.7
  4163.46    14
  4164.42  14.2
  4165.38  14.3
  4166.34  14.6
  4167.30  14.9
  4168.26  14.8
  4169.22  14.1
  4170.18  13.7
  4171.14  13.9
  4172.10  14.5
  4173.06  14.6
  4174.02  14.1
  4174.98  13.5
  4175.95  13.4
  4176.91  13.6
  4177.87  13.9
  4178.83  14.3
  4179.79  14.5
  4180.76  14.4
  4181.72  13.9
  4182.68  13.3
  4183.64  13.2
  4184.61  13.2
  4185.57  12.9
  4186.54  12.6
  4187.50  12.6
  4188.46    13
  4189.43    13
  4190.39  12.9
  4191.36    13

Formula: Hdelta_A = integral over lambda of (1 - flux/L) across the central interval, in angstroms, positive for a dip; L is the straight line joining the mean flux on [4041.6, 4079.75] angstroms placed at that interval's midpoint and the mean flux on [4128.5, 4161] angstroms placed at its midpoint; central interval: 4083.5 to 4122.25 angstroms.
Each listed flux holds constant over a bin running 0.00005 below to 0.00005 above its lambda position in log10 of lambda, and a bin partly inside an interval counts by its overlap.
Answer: 2.75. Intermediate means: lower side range 14.7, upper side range 13.4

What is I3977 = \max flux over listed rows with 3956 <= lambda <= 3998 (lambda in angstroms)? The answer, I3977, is 16.1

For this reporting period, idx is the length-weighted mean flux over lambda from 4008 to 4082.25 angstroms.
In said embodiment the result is 15.3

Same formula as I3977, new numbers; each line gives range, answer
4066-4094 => 15.4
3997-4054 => 18.2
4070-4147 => 17.2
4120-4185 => 15.6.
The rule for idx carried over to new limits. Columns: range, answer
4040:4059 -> 15.6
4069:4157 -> 13.4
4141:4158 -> 13.8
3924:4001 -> 14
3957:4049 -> 14.8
